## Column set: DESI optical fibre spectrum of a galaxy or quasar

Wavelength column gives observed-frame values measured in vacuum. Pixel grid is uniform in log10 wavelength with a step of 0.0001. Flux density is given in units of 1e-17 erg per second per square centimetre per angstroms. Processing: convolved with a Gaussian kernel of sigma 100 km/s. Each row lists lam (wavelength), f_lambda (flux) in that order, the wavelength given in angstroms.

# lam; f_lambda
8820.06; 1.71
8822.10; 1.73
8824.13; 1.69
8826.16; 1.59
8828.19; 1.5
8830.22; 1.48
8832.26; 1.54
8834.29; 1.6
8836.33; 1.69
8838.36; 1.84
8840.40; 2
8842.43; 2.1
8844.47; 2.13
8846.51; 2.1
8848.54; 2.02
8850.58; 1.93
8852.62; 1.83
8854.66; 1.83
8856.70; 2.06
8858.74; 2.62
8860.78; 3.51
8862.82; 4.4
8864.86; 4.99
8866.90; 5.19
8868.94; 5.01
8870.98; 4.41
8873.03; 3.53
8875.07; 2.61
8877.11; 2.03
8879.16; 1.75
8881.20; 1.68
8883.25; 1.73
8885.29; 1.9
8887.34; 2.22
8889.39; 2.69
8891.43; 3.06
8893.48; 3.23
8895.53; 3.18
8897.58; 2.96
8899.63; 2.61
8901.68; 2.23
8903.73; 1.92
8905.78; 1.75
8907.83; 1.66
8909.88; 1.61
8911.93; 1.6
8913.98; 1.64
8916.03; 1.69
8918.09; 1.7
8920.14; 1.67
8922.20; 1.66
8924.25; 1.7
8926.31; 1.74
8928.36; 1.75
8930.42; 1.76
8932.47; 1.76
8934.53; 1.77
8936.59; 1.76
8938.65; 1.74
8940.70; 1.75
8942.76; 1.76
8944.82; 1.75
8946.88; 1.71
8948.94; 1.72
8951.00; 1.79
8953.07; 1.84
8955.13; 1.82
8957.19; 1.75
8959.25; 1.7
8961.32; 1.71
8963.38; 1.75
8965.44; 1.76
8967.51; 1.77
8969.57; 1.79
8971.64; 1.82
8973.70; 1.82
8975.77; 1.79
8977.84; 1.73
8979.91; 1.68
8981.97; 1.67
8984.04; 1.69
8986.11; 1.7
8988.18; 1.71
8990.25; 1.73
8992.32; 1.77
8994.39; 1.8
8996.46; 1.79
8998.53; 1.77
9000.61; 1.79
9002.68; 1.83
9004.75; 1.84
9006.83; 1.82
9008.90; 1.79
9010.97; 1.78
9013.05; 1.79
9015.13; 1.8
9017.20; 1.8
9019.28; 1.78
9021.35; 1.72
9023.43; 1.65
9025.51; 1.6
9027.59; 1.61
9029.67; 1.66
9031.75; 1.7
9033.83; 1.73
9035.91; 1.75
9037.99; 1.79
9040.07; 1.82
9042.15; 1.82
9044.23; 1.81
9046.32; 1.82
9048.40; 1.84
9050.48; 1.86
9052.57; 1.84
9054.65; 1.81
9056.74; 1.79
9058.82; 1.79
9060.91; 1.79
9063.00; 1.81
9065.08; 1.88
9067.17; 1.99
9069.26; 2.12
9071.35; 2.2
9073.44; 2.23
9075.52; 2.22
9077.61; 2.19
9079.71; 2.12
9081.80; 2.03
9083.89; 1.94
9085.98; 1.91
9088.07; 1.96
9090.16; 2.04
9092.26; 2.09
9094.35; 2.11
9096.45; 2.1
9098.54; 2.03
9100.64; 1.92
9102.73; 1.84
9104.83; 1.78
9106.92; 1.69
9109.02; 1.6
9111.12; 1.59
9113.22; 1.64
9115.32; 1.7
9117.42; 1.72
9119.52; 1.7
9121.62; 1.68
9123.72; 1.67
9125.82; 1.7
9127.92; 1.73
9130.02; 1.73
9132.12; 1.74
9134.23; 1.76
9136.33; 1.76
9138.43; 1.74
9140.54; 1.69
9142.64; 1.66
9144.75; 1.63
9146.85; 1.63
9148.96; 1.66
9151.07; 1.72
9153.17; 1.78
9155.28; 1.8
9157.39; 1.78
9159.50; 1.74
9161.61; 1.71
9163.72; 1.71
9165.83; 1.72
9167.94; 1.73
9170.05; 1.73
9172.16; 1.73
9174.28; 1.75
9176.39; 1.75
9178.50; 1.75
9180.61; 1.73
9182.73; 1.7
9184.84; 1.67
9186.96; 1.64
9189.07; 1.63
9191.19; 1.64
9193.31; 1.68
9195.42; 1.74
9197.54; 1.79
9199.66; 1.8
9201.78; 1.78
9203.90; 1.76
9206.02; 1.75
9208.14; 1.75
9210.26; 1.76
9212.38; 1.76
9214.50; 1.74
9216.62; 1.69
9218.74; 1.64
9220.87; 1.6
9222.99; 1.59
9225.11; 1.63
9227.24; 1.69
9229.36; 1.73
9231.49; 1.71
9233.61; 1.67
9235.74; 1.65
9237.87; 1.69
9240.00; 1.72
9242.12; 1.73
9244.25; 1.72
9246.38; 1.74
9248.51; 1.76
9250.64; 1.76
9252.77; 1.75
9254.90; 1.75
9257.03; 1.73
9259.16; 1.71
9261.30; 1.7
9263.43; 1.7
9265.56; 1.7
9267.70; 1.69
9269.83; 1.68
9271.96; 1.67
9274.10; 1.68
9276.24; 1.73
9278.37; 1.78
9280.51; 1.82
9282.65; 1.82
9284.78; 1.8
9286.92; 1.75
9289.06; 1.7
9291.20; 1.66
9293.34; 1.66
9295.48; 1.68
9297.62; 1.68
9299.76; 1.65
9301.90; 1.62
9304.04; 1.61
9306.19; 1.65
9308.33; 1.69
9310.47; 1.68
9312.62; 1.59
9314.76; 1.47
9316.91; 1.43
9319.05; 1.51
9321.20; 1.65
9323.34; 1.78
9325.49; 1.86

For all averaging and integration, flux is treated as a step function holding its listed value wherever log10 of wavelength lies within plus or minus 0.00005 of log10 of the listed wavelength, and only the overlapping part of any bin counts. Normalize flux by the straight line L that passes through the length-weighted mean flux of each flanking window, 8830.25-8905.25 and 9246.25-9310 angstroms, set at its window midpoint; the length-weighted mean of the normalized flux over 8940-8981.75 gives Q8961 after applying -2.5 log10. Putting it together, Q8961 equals 0.33 mag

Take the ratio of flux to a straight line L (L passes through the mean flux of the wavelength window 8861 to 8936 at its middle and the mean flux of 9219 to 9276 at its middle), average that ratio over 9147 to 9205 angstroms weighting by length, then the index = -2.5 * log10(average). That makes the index 0.08 mag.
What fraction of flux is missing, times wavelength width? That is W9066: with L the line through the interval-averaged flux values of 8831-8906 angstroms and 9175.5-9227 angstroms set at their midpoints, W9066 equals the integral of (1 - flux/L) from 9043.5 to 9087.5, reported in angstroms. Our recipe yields 2.43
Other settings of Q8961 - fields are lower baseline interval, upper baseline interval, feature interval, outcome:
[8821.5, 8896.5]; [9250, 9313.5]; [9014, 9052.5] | 0.23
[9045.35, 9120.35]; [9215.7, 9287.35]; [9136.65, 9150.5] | 0.10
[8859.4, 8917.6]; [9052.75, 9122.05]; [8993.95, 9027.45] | 0.25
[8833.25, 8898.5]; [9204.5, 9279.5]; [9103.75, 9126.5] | 0.21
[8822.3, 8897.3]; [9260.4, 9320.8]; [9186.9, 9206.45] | 0.08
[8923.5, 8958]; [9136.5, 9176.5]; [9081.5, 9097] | -0.17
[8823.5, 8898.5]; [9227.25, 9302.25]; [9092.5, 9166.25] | 0.14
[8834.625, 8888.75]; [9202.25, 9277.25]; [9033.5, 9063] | 0.21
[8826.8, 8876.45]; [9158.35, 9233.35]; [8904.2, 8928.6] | 0.42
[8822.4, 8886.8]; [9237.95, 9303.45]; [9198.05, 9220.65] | 0.05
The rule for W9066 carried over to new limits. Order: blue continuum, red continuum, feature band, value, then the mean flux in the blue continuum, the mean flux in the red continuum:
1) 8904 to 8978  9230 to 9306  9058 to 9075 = -2.6 angstroms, 1.74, 1.71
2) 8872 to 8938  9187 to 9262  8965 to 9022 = 5.9 angstroms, 2.08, 1.71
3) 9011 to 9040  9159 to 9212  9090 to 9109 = -2.3 angstroms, 1.73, 1.73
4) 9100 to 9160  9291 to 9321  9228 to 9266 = -1.6 angstroms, 1.72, 1.61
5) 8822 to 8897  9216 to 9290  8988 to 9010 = 4.3 angstroms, 2.51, 1.71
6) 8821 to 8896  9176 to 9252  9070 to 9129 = 2.0 angstroms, 2.49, 1.71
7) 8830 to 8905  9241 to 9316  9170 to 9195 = 2.7 angstroms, 2.59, 1.7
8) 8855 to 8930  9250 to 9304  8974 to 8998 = 6.1 angstroms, 2.53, 1.71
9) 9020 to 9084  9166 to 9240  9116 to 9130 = 0.7 angstroms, 1.87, 1.71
